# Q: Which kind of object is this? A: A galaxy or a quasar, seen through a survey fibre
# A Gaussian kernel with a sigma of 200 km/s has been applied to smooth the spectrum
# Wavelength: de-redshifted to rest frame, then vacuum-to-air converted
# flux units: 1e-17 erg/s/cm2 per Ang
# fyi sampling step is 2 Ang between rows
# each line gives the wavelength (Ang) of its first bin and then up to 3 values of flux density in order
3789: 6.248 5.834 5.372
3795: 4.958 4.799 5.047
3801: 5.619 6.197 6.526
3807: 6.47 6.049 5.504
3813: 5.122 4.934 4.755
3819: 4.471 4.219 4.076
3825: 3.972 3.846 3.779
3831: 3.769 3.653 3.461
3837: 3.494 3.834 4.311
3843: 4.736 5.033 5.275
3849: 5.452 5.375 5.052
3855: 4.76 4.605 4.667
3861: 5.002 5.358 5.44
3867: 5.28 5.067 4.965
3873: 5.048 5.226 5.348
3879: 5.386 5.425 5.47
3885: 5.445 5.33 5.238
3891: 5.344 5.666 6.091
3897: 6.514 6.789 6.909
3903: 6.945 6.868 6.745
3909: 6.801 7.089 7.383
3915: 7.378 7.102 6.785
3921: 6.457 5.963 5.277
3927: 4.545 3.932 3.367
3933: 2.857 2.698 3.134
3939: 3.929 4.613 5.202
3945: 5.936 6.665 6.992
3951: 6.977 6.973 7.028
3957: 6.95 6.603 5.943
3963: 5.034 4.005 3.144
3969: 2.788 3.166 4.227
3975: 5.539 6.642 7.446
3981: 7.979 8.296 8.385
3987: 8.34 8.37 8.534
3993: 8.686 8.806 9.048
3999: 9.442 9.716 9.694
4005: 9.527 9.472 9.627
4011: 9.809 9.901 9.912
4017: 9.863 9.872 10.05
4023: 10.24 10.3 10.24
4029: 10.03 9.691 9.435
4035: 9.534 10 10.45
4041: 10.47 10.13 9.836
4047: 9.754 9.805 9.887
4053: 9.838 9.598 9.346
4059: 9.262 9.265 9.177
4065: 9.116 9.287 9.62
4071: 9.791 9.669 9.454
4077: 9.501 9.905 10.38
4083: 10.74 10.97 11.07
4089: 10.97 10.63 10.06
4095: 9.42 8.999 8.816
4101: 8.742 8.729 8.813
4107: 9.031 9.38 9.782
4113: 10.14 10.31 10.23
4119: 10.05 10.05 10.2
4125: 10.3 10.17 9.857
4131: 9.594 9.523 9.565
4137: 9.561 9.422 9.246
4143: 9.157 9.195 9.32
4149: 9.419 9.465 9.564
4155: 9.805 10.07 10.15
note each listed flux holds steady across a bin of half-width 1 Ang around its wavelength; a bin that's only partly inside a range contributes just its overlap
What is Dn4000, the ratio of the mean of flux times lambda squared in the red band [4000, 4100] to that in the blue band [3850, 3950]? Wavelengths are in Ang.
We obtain 1.93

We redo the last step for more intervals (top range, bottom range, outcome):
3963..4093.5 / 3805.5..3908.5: 1.91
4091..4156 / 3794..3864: 2.31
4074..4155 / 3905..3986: 1.85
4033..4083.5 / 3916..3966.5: 1.92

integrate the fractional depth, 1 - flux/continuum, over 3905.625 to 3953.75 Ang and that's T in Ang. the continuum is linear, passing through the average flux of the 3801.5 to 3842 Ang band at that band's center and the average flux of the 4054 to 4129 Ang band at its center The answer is 7.5 Ang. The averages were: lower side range 4.63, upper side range 9.76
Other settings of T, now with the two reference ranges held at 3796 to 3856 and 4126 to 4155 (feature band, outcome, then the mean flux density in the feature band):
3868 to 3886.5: 1.0 Ang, 5.27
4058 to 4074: -1.9 Ang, 9.4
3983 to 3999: -3.0 Ang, 8.63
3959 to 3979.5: 6.3 Ang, 4.82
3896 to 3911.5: -2.3 Ang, 6.82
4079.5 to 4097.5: -3.4 Ang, 10.4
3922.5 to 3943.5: 7.6 Ang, 4.07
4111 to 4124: -1.4 Ang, 10.1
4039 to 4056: -3.8 Ang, 9.95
